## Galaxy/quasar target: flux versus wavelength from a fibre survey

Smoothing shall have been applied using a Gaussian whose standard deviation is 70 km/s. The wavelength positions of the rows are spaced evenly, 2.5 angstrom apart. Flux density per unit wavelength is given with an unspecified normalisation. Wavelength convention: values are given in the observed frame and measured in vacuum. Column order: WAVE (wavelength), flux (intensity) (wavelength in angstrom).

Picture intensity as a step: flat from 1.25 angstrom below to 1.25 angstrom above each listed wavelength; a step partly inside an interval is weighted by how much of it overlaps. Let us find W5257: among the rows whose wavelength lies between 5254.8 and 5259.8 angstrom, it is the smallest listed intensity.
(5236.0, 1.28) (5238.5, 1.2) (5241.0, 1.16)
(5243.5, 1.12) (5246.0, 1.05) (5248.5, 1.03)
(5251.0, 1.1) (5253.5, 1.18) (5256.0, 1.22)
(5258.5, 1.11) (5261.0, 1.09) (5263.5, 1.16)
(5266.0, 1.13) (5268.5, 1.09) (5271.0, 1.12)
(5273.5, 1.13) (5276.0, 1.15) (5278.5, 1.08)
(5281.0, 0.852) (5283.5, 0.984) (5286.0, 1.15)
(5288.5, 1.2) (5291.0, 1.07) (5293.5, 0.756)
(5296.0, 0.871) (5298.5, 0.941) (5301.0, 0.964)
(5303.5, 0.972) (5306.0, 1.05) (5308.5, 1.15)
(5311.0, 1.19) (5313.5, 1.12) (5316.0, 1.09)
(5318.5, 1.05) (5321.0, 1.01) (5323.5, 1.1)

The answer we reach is 1.11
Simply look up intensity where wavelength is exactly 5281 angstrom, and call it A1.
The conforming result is 0.852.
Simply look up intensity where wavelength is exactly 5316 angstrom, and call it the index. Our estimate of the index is 1.09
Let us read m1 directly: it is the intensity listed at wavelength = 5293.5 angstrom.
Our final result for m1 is 0.756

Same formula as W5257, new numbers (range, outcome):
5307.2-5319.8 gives 1.05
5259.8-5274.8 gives 1.09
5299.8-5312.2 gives 0.964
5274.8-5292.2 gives 0.852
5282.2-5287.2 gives 0.984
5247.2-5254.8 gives 1.03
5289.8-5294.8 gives 0.756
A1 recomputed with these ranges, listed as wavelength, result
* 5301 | 0.964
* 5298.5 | 0.941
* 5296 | 0.871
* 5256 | 1.22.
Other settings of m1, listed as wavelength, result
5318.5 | 1.05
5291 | 1.07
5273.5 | 1.13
